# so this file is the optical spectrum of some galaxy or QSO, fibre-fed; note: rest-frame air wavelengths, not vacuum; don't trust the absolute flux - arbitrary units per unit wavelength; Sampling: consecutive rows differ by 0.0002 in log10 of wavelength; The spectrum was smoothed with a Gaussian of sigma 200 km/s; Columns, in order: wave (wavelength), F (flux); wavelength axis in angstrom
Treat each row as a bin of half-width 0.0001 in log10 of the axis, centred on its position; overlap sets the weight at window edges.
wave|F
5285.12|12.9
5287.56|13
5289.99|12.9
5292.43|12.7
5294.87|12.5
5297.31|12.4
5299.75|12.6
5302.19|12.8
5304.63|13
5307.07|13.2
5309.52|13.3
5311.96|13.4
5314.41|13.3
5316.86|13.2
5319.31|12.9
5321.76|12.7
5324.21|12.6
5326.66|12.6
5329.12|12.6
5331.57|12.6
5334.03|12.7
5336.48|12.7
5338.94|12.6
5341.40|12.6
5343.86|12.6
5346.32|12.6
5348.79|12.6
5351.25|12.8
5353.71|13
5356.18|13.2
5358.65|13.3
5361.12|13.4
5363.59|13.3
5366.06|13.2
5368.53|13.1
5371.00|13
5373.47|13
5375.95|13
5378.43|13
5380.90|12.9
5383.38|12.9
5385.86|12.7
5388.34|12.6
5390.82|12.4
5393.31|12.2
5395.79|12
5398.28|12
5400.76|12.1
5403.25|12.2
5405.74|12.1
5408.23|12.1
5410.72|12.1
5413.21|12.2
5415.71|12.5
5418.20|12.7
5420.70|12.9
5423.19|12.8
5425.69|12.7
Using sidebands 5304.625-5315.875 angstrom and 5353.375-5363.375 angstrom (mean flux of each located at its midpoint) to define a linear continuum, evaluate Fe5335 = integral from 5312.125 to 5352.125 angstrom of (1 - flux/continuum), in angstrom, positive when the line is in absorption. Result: 1.52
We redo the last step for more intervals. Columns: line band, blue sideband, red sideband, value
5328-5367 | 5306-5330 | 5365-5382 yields 0.4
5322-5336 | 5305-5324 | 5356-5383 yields 0.5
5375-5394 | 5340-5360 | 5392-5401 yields -0.7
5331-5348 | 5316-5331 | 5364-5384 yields 0.3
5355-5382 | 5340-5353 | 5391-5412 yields -1.5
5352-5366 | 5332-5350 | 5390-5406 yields -0.8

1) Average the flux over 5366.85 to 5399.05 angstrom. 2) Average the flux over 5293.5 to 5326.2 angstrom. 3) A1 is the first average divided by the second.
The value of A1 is 0.98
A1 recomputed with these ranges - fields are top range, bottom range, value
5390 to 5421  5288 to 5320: 0.95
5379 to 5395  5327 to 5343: 1.00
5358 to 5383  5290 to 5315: 1.02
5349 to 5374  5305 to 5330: 1.01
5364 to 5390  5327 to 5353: 1.02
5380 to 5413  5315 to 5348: 0.97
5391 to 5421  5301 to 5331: 0.94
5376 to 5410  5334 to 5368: 0.96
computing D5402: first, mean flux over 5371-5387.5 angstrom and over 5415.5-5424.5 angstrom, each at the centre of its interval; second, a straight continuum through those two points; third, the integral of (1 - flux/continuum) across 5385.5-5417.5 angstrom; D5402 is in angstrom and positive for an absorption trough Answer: 1.47 angstrom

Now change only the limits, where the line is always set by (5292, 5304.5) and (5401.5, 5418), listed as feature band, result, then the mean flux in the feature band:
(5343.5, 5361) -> -0.68 angstrom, 12.9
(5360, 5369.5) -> -0.66 angstrom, 13.3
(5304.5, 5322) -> -0.81 angstrom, 13.2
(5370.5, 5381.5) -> -0.57 angstrom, 13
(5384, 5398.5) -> -0.08 angstrom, 12.4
